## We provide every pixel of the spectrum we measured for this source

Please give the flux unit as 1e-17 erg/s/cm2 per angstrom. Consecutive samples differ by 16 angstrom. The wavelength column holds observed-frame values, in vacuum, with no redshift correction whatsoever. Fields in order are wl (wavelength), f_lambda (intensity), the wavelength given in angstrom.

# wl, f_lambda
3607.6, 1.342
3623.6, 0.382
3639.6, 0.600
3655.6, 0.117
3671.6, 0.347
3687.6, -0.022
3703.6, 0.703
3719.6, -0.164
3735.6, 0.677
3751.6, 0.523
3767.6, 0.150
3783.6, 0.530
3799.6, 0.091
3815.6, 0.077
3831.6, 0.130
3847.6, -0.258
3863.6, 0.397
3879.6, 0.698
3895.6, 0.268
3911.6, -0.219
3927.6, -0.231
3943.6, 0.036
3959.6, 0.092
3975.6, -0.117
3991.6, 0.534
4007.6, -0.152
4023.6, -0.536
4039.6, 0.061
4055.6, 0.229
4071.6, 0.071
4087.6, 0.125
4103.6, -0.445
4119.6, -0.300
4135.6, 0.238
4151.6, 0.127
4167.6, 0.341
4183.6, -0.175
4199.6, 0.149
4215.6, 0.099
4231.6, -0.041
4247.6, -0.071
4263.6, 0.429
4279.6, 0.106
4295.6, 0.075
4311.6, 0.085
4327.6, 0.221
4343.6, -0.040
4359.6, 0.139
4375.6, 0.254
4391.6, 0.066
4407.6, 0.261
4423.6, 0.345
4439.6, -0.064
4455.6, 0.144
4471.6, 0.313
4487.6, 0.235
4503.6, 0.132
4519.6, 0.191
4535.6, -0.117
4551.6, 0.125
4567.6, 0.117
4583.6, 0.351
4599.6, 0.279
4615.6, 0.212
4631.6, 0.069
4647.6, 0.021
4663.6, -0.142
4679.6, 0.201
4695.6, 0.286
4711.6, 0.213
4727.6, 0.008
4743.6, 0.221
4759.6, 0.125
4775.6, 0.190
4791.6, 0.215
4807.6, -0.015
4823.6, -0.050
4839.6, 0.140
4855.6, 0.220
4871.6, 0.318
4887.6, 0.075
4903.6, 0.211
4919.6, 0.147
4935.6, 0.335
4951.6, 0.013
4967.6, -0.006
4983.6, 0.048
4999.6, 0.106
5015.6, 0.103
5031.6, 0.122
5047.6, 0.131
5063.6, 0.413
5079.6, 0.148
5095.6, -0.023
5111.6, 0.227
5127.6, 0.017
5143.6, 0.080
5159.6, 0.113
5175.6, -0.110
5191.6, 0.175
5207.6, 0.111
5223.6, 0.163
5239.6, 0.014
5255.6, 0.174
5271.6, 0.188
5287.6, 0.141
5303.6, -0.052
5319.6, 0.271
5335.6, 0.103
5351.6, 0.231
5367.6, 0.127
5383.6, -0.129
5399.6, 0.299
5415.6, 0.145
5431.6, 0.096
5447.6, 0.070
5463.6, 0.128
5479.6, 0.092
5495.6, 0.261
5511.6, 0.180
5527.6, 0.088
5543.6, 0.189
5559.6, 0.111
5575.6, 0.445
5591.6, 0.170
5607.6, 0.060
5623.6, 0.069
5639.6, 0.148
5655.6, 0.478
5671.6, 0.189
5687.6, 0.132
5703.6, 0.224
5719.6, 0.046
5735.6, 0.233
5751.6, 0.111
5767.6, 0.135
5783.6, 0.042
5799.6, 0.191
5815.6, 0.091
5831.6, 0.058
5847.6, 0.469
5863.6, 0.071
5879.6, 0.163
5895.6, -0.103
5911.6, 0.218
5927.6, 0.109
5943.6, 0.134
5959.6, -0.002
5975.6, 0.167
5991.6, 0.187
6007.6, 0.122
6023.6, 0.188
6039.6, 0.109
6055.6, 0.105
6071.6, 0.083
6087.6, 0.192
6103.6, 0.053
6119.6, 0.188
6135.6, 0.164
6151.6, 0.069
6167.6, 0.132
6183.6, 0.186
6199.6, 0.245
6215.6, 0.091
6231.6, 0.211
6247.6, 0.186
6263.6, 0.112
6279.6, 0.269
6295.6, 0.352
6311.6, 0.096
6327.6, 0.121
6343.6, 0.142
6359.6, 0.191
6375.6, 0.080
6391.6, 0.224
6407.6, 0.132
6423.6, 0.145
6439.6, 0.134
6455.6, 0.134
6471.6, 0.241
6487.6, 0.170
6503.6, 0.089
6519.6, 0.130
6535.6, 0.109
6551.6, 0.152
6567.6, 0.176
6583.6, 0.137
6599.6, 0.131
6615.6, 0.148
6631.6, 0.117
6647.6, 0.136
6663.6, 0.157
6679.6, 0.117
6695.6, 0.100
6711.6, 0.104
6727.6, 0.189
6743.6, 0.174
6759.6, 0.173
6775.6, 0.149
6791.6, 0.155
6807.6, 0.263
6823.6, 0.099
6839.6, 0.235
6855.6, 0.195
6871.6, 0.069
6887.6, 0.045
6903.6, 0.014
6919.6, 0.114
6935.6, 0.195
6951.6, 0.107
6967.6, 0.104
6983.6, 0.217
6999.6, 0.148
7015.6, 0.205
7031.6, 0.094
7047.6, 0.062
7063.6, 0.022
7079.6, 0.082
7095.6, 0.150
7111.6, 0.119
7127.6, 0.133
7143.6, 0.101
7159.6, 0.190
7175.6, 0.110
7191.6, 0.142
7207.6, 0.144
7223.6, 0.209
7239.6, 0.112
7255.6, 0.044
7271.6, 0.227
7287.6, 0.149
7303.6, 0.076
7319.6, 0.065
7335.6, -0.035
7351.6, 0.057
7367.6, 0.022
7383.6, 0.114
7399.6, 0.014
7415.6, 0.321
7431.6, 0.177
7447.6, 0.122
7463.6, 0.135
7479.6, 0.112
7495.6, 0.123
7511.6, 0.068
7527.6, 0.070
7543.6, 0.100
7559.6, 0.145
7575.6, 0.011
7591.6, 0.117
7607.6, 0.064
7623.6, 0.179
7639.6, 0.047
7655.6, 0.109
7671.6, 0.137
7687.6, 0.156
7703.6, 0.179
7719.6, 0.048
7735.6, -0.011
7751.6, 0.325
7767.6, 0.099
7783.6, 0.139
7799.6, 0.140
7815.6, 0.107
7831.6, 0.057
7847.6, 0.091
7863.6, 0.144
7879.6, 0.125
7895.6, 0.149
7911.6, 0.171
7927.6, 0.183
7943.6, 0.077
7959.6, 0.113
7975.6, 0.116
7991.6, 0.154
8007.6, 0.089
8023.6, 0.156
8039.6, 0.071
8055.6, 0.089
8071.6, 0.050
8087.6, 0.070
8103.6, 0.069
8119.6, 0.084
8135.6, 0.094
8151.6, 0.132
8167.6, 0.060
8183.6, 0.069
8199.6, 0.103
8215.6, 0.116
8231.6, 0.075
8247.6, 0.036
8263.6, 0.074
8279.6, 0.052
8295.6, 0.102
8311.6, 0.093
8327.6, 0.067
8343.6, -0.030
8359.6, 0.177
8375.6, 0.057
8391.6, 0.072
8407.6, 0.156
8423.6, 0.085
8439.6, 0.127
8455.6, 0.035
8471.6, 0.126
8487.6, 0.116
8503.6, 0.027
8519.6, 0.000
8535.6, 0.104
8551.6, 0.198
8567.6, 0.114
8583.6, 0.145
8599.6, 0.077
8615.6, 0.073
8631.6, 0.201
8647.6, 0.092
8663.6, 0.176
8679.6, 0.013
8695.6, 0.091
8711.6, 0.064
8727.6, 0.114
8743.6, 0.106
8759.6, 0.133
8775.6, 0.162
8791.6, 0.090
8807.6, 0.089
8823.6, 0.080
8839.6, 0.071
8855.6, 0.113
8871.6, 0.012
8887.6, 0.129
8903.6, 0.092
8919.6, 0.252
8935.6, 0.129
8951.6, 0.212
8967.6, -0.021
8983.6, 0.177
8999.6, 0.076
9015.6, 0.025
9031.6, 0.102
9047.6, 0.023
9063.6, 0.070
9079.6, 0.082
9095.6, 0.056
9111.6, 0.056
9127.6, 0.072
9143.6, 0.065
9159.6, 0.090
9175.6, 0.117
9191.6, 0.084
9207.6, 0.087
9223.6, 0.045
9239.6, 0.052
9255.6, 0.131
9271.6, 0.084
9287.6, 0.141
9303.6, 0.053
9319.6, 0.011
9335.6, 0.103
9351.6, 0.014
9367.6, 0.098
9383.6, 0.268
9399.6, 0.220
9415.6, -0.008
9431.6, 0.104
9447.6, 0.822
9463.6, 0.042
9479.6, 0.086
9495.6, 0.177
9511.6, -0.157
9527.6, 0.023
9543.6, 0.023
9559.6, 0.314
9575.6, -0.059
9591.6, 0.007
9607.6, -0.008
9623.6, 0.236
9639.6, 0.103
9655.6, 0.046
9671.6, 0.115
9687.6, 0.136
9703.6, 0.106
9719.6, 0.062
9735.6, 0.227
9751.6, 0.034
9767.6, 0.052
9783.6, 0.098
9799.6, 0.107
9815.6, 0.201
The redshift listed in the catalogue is 0.129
